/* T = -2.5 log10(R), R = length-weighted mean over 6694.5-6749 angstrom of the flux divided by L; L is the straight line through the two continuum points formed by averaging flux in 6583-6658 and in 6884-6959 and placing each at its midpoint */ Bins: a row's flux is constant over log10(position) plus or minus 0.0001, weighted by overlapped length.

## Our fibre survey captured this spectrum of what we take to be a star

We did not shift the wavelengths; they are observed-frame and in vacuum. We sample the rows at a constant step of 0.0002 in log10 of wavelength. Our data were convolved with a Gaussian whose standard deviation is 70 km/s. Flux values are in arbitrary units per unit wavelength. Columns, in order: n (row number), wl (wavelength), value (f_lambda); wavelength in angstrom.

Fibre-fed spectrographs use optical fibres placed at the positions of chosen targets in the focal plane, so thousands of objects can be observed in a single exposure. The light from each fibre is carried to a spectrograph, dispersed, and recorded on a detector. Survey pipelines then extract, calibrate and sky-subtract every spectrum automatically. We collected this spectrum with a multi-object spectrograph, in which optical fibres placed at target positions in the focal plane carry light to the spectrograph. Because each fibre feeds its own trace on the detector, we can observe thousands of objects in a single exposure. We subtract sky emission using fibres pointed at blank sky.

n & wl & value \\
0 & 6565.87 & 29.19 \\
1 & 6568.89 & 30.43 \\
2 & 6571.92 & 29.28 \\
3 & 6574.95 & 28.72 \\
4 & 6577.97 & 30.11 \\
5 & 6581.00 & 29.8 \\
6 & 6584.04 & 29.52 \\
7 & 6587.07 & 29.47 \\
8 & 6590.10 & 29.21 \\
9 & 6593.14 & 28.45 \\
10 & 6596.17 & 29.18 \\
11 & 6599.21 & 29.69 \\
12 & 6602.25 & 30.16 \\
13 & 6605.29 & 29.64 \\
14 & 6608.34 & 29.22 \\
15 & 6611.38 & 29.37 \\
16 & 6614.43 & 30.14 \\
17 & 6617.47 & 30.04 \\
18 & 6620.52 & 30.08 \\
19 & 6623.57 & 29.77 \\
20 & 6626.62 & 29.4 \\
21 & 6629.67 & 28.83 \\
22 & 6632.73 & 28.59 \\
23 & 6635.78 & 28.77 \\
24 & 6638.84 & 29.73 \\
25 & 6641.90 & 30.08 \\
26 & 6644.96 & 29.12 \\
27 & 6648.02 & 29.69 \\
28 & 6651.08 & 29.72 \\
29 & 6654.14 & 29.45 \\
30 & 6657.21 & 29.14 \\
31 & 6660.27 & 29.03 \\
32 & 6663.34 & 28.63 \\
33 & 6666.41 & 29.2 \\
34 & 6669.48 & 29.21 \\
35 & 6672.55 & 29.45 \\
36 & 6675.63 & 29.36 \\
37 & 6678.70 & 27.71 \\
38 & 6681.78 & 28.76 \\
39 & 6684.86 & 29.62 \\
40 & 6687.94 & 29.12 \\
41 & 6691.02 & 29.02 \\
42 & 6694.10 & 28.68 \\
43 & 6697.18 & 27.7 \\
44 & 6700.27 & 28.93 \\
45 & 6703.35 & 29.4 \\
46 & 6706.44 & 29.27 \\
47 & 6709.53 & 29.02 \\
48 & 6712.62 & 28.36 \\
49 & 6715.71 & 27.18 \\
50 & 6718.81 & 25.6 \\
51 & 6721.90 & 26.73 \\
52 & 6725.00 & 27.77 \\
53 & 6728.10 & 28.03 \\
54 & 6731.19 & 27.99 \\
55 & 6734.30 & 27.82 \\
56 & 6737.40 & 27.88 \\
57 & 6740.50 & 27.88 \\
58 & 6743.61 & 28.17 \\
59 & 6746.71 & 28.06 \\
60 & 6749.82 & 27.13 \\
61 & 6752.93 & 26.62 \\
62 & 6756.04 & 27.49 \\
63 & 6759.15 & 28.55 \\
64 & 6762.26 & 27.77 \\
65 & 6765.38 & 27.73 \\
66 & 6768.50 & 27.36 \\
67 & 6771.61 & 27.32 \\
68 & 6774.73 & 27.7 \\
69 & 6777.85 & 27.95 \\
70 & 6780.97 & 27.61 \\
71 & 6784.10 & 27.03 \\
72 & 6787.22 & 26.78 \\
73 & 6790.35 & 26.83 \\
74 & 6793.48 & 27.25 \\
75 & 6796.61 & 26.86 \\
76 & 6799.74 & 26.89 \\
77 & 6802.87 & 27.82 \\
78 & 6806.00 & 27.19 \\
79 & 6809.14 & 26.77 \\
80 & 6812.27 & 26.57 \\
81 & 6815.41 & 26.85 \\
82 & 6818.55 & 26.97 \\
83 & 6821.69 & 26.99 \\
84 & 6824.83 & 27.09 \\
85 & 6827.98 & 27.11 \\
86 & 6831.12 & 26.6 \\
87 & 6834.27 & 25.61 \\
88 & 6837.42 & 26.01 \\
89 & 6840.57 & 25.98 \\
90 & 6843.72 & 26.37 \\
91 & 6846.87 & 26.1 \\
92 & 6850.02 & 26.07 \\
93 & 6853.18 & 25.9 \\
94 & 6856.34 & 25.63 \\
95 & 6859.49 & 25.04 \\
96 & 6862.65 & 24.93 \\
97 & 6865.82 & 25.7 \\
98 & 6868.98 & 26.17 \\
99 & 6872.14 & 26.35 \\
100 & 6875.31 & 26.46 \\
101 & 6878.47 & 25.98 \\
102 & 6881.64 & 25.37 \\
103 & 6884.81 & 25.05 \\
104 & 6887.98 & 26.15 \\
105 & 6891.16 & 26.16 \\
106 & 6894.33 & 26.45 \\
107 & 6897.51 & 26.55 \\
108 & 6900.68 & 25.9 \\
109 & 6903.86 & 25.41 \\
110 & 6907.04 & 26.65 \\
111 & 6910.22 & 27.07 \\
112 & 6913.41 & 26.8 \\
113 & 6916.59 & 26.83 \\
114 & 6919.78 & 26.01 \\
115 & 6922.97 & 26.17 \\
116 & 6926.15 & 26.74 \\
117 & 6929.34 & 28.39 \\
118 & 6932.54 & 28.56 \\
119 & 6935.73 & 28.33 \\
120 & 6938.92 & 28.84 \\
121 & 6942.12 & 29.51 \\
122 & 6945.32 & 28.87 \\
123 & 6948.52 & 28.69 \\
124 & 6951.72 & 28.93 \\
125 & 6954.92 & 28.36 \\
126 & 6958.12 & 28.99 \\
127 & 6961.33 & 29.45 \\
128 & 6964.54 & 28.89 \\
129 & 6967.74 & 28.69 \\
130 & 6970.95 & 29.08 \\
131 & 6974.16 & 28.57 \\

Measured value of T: 0.03 mag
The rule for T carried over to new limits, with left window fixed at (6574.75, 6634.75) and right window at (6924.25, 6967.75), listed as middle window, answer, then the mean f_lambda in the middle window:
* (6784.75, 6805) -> 0.08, 27.1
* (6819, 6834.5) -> 0.08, 26.8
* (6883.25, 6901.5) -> 0.11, 26.1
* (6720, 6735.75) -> 0.06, 27.6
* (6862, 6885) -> 0.12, 25.8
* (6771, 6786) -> 0.06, 27.5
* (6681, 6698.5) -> 0.02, 28.8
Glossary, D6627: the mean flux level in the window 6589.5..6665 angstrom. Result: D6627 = 29.4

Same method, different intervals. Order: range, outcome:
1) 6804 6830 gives 27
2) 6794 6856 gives 26.6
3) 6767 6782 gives 27.6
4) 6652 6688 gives 29.1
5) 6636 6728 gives 28.8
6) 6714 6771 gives 27.5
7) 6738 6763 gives 27.7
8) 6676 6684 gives 28.5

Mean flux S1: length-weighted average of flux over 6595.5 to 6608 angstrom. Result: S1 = 29.6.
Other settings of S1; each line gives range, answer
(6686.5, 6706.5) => 28.9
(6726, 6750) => 27.9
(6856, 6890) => 25.7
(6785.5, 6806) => 27.1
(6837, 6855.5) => 26.1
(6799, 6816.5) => 27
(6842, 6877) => 25.9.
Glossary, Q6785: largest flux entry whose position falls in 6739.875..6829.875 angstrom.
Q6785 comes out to 28.55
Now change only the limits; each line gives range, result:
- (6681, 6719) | 29.62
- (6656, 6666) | 29.14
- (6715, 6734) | 28.03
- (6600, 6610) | 30.16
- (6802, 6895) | 27.82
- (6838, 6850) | 26.37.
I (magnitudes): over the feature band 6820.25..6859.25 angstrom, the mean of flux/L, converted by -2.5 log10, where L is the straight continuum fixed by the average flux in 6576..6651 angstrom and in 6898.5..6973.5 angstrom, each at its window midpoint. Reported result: 0.084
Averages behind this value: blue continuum 29.5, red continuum 27.9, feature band 26.2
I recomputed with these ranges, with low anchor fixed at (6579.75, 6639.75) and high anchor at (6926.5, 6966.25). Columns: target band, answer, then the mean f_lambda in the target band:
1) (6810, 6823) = 0.08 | 26.8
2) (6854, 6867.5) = 0.14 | 25.4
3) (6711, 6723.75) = 0.09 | 27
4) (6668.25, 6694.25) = 0.01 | 29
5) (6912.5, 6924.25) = 0.09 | 26.4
